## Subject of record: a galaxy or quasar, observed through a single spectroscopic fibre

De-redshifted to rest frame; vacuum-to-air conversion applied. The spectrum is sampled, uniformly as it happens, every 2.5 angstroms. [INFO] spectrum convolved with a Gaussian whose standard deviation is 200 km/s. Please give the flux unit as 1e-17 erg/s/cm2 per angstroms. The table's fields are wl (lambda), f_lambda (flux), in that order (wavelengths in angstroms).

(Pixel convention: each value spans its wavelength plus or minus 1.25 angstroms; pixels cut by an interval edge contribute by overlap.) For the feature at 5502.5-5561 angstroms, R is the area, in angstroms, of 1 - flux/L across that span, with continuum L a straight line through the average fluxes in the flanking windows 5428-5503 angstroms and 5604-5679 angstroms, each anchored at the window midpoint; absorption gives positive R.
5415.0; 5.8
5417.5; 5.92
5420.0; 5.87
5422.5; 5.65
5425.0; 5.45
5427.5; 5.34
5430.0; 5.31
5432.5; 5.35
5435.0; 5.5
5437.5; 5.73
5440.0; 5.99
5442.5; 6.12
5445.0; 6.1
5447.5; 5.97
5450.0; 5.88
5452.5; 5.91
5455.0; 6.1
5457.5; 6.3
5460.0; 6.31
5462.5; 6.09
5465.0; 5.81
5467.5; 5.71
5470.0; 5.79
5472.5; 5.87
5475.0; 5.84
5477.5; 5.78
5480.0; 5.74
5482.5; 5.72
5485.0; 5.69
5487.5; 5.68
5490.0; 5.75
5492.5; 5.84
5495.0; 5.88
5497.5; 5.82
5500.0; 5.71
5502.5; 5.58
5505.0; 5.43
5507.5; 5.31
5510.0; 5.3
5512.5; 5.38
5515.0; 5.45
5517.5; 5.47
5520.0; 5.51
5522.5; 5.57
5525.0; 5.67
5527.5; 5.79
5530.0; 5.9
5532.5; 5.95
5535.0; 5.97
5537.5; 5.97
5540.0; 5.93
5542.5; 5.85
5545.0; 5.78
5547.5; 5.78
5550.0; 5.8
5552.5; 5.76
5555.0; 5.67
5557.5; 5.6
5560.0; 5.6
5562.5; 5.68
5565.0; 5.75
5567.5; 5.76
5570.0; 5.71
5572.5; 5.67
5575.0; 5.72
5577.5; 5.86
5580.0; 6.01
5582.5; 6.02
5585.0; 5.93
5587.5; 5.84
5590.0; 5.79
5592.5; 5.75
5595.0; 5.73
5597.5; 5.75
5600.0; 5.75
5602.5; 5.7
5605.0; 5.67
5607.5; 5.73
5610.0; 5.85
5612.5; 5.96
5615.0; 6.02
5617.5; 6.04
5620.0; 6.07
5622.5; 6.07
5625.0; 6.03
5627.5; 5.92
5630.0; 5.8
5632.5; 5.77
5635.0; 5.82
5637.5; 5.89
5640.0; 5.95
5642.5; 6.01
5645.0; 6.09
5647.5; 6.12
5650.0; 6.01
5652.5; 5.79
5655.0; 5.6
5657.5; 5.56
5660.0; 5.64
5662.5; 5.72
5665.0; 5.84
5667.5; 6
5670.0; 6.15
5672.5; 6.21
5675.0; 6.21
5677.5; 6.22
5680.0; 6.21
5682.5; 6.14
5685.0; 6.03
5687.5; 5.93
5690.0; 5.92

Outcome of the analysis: 1.9 angstroms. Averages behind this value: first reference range 5.83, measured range 5.67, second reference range 5.93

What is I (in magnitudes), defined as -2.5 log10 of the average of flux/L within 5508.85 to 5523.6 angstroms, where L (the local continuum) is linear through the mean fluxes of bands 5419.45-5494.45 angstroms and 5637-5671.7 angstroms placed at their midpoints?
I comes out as 0.07 mag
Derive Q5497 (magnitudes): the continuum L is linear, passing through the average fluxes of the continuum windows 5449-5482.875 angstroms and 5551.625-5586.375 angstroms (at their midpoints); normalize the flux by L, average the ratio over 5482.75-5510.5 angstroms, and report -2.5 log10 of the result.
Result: 0.04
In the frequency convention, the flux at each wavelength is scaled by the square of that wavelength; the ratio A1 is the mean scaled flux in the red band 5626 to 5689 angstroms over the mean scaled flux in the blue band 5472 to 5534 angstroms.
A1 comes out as 1.11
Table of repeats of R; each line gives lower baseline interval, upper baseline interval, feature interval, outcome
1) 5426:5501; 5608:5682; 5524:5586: 0.85 angstroms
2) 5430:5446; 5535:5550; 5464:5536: 1.68 angstroms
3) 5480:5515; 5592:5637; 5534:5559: -0.38 angstroms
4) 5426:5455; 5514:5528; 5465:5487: -0.36 angstroms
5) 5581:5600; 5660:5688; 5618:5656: 0.09 angstroms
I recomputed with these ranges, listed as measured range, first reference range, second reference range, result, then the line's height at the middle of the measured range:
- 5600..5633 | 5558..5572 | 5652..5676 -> -0.02 mag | 5.79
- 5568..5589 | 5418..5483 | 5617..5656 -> 0.01 mag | 5.9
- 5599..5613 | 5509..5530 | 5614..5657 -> 0.01 mag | 5.83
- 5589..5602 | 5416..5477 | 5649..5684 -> 0.03 mag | 5.91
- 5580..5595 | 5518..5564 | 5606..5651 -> 0.00 mag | 5.86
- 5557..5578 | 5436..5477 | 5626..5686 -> 0.05 mag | 5.95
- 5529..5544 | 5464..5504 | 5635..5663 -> -0.03 mag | 5.79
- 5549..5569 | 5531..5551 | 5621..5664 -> 0.03 mag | 5.88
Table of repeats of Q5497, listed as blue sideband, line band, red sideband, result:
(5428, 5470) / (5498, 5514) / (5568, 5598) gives 0.07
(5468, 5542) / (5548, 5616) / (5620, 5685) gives 0.01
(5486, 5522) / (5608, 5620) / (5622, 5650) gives -0.01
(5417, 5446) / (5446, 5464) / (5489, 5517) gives -0.08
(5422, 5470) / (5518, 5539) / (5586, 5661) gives 0.01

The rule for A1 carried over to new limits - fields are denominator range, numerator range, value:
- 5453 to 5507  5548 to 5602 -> 1.03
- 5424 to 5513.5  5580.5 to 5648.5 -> 1.08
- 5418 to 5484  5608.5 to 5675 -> 1.09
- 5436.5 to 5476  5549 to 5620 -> 1.02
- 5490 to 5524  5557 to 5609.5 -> 1.07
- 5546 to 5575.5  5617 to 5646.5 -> 1.07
